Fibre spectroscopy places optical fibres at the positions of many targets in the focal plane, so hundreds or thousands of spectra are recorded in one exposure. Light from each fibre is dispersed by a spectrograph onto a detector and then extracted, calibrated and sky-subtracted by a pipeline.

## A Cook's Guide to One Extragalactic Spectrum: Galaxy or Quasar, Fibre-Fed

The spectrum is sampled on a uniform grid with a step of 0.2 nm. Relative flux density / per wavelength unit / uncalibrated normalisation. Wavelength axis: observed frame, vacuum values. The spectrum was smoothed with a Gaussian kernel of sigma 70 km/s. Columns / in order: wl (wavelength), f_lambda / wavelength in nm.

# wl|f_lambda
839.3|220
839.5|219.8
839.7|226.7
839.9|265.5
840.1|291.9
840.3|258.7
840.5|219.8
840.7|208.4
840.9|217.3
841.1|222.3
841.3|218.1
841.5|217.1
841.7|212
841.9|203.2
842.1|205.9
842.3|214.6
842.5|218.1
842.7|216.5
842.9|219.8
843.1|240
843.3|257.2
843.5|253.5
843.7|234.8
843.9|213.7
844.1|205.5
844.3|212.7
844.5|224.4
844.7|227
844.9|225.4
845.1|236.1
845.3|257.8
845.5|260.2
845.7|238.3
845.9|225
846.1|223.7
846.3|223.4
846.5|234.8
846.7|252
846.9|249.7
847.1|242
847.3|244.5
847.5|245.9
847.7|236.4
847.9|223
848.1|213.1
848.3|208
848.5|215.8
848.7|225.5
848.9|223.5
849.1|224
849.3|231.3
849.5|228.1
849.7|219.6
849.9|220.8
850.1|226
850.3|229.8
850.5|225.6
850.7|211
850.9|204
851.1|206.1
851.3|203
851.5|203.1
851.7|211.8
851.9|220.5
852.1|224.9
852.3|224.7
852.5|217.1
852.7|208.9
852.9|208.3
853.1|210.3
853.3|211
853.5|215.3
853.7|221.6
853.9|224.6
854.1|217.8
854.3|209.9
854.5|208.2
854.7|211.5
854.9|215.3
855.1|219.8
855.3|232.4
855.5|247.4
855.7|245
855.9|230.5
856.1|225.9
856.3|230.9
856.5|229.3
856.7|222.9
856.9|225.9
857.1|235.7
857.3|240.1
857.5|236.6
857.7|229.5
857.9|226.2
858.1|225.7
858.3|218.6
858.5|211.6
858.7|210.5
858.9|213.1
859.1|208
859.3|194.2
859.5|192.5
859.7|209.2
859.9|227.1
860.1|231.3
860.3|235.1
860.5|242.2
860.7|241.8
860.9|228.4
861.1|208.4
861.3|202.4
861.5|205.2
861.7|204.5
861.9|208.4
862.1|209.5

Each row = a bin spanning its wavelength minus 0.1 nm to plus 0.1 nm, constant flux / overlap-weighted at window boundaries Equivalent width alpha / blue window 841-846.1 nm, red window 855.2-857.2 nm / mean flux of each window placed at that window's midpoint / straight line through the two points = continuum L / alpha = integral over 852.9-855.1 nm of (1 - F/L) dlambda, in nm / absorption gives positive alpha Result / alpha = 0.16 nm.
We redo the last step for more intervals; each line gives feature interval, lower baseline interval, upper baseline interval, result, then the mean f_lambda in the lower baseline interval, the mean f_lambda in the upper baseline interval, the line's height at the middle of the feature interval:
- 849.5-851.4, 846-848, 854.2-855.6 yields 0.11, 238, 221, 230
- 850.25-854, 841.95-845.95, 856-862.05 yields 0.16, 229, 221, 224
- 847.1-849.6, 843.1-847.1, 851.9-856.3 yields 0.03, 235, 221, 230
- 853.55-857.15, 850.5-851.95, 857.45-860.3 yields -0.19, 209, 217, 213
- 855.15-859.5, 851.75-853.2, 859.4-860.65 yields -0.08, 216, 224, 221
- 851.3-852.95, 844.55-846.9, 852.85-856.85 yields 0.09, 237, 222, 227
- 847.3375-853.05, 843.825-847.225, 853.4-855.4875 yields 0.15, 233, 219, 225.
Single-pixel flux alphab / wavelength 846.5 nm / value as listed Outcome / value 234.8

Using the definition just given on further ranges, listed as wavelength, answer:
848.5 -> 215.8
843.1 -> 240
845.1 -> 236.1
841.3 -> 218.1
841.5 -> 217.1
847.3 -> 244.5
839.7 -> 226.7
